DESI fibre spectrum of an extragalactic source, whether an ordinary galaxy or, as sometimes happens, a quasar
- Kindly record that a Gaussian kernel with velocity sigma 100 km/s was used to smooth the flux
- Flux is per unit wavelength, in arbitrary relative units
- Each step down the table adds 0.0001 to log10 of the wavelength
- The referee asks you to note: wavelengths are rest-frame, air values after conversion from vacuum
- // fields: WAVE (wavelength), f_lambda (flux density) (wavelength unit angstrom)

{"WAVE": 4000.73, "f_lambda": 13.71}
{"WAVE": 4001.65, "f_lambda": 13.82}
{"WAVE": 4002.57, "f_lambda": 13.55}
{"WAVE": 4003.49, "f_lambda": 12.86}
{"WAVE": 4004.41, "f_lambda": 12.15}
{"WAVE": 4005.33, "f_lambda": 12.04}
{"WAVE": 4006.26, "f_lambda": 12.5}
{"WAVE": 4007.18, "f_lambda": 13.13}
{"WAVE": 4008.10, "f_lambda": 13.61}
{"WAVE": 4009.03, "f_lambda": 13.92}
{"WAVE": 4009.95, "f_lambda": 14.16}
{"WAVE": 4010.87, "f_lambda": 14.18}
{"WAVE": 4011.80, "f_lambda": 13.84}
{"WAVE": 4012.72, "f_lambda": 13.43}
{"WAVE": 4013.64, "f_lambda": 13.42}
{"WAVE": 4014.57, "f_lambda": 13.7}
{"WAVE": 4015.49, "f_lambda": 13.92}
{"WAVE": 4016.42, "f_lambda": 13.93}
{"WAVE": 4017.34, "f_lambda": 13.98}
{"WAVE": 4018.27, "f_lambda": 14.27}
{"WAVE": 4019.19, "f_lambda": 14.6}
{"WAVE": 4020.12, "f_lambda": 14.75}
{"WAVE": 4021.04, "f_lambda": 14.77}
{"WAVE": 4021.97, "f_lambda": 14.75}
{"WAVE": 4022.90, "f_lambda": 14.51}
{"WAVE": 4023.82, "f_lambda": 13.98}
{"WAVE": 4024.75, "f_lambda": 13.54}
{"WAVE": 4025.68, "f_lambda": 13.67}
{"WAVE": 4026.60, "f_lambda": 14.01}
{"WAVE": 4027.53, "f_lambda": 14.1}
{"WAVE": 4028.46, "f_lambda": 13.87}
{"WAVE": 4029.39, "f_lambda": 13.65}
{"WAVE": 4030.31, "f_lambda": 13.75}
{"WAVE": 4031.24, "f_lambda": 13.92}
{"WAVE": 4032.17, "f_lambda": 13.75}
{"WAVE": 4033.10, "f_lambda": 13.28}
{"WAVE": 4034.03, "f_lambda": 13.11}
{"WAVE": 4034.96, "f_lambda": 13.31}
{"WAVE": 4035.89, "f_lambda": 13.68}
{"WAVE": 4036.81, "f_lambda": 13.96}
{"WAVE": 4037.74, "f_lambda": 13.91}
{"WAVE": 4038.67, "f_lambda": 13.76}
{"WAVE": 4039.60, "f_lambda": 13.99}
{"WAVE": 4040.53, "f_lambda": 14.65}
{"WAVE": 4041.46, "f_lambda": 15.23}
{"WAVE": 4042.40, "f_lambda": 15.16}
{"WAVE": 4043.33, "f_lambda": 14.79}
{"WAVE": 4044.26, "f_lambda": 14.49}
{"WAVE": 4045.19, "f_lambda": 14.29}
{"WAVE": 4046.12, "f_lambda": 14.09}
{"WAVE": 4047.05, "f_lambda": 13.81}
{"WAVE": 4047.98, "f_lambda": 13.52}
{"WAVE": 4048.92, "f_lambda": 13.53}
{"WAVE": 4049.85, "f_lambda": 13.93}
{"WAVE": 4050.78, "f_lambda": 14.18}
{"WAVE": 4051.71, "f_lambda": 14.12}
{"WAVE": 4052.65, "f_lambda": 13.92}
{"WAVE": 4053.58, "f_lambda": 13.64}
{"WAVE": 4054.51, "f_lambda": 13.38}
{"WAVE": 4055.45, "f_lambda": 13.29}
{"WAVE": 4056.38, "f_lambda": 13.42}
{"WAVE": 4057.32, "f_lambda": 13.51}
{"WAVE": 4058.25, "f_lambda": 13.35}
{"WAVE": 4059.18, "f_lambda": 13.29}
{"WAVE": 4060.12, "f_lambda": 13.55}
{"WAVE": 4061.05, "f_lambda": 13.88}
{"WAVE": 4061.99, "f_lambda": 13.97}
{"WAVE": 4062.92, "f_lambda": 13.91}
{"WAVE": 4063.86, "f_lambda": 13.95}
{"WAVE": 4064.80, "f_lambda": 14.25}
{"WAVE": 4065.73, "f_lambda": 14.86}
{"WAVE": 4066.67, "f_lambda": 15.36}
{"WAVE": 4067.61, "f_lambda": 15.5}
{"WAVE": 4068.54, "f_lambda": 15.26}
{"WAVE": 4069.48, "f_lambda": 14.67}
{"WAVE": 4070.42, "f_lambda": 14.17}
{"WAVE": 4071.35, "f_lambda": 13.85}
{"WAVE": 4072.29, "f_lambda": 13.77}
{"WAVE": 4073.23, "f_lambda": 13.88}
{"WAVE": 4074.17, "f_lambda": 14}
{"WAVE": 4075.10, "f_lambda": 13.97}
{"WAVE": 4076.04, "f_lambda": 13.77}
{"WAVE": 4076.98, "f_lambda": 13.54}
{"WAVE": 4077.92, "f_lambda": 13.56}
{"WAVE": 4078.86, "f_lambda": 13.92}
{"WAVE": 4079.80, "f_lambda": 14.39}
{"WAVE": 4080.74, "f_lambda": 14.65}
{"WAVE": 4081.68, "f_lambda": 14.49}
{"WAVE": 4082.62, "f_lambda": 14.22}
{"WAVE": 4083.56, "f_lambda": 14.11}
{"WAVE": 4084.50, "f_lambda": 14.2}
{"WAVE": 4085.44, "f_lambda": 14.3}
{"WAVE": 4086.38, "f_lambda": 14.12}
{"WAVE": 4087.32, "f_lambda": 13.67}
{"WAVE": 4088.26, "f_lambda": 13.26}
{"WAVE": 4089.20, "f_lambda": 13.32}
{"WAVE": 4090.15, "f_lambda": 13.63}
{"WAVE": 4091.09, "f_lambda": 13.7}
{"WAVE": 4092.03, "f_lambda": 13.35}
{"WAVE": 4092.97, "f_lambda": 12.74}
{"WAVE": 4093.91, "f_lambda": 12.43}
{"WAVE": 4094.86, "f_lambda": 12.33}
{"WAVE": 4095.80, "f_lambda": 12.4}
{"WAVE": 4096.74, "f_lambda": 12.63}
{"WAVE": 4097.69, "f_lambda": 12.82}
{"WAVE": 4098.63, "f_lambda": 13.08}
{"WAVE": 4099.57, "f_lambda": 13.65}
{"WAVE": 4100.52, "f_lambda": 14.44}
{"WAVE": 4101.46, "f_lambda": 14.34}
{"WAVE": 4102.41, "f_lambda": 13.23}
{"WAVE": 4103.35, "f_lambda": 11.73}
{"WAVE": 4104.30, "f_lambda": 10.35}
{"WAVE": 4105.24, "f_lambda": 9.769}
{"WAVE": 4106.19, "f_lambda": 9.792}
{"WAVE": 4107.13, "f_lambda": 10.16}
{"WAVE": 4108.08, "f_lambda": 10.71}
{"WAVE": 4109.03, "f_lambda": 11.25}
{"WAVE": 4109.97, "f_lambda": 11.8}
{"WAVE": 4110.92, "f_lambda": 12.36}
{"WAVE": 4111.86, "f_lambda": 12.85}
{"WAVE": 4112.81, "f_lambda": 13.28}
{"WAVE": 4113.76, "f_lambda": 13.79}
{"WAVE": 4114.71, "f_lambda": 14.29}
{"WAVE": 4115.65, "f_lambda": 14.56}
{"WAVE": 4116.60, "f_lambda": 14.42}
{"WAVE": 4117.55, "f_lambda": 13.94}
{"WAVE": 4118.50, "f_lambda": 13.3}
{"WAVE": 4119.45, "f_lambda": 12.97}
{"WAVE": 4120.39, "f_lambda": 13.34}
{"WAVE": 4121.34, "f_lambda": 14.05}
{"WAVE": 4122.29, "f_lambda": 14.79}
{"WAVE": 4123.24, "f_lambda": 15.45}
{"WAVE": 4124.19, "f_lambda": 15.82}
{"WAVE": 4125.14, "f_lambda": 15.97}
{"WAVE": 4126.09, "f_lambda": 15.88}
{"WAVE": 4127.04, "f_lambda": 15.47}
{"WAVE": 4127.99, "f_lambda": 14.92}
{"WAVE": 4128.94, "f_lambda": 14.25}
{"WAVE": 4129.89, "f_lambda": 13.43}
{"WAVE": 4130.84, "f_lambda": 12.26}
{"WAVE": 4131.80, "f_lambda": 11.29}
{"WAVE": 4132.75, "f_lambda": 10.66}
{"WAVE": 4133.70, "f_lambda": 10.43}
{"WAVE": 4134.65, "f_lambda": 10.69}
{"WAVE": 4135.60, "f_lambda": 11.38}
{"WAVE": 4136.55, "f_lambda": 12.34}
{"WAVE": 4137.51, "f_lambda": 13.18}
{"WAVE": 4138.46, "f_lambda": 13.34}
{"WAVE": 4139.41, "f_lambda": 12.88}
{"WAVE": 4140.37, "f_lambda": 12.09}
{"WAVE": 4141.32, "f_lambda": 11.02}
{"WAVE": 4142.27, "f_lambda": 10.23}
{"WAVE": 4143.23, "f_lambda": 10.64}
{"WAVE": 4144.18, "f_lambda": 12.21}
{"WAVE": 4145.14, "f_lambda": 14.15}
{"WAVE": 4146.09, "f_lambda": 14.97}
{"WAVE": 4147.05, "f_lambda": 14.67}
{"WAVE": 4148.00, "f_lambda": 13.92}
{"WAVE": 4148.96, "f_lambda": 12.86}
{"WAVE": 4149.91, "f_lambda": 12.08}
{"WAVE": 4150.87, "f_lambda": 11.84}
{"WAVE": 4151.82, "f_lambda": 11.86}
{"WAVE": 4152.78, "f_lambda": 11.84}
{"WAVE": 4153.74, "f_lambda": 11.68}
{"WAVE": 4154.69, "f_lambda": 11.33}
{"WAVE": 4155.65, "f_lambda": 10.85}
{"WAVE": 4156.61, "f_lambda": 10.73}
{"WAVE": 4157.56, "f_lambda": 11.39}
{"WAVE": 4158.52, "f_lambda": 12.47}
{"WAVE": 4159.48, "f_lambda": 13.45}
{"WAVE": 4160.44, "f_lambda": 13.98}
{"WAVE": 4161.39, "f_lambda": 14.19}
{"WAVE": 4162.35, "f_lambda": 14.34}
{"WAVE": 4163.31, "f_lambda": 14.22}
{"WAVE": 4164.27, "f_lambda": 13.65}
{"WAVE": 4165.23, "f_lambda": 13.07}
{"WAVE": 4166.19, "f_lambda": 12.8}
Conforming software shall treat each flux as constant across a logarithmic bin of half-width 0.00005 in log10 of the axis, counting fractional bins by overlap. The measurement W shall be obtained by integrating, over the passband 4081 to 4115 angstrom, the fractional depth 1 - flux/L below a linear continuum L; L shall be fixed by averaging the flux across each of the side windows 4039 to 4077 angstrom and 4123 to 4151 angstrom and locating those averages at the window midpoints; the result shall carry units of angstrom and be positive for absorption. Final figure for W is 1.7 angstrom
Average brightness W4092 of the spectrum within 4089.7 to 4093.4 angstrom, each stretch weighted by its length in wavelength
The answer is 13.4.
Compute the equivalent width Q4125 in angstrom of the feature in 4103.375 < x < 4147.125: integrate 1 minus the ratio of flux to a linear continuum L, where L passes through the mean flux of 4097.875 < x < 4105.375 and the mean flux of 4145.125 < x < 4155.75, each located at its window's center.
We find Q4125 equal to -0.5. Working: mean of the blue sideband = 12.7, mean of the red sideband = 12.7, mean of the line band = 12.8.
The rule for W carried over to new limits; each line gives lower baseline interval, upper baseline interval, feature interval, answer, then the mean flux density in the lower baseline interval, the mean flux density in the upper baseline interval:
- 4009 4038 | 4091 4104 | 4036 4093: -2.6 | 13.9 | 13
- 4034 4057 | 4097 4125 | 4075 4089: -0.6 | 14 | 13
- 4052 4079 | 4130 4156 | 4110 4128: -2.2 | 14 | 12.1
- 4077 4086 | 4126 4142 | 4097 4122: 1.1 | 14.2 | 12.6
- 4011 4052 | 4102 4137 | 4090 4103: 0.0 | 14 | 12.9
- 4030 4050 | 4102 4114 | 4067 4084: -2.0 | 14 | 11.6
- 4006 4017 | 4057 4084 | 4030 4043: -0.1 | 13.7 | 14.1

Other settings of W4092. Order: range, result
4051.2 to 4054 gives 13.9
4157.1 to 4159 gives 11.9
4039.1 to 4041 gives 14.3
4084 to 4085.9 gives 14.3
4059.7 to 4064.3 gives 13.9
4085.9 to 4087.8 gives 13.9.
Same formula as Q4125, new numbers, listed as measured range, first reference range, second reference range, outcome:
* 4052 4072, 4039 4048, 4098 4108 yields -0.55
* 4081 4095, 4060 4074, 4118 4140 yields 0.38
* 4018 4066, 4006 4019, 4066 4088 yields 0.00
